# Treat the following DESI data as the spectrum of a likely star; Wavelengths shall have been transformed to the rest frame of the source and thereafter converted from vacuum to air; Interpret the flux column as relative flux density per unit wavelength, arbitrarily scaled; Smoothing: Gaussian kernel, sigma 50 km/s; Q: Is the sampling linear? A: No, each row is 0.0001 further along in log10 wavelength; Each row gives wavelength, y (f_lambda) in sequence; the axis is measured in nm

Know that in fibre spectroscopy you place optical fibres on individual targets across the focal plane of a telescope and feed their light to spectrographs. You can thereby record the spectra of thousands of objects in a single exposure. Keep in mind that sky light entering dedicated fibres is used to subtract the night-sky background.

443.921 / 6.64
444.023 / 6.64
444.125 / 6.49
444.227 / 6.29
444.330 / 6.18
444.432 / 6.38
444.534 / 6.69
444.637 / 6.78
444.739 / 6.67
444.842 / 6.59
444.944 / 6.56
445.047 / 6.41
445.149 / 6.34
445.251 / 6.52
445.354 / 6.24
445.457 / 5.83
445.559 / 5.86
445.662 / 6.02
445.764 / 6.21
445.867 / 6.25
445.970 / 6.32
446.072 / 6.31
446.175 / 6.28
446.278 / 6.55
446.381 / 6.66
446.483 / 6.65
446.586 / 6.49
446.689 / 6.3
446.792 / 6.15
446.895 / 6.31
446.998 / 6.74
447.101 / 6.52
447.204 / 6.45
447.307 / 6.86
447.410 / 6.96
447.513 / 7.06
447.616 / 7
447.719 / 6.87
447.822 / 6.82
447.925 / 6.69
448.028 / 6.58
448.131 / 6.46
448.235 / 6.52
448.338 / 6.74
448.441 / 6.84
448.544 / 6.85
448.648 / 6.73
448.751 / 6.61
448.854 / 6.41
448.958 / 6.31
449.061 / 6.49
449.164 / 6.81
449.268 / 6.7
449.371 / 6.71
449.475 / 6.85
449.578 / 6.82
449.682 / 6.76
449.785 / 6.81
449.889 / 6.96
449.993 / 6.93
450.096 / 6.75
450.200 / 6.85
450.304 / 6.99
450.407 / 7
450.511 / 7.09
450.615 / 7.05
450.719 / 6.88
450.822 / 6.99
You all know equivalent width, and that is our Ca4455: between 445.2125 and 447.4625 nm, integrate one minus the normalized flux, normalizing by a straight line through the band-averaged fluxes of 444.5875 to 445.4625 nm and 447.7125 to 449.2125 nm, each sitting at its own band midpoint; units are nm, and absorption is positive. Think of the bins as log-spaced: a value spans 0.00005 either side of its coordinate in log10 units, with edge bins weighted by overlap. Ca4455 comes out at 0.05 nm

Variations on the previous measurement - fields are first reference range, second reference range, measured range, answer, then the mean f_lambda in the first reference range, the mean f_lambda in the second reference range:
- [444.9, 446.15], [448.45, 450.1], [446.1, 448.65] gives -0.06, 6.24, 6.72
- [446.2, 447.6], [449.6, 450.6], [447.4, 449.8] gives 0.01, 6.6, 6.9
